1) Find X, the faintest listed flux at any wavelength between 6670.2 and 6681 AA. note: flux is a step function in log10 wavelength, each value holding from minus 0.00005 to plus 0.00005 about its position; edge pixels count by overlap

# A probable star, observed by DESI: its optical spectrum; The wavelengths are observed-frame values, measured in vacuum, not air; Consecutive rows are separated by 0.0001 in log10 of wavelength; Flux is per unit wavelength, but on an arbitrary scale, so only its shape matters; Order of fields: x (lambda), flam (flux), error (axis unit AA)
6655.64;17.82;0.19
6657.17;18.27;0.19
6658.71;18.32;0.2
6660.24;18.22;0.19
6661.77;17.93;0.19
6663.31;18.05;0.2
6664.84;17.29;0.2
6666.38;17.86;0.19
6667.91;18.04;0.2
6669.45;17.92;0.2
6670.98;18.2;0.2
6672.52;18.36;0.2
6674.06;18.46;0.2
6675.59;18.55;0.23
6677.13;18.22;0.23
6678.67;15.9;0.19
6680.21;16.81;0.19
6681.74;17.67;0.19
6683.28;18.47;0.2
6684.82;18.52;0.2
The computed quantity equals 15.9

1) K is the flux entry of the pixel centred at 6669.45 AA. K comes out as 17.92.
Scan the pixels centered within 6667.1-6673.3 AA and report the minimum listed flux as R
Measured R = 17.92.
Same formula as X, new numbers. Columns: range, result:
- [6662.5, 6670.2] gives 17.29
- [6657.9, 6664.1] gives 17.93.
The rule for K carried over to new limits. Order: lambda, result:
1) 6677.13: 18.22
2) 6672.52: 18.36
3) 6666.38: 17.86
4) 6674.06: 18.46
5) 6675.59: 18.55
